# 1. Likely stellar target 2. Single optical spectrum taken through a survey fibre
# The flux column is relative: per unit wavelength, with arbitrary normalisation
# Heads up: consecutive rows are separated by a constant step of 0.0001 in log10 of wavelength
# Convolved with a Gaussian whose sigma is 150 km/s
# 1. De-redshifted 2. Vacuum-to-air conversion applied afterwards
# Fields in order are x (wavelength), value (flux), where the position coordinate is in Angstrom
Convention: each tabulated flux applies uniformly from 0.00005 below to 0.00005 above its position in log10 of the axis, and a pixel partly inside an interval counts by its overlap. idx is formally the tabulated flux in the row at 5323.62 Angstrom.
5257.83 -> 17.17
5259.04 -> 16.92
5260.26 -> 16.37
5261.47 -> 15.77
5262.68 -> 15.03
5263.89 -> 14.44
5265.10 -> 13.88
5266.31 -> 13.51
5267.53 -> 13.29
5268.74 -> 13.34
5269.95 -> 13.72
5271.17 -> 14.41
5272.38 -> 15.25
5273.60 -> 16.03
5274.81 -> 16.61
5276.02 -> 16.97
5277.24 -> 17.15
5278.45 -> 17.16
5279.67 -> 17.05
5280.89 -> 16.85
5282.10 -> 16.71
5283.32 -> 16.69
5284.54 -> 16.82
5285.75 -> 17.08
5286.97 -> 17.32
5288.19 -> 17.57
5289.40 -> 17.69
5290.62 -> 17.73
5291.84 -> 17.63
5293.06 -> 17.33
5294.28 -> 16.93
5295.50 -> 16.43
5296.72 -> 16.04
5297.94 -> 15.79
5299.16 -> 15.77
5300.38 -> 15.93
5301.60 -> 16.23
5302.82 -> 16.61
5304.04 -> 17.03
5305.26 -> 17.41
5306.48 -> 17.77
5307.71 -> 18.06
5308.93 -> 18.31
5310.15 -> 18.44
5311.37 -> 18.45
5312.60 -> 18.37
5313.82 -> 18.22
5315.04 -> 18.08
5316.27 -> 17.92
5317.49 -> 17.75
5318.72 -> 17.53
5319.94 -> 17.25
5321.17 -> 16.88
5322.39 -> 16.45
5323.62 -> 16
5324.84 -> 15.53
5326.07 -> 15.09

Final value 16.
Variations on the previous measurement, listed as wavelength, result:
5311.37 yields 18.45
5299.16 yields 15.77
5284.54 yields 16.82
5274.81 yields 16.61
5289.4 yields 17.69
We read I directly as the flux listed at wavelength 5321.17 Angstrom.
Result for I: 16.88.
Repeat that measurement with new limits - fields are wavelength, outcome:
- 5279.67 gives 17.05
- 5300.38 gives 15.93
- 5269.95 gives 13.72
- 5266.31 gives 13.51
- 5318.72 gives 17.53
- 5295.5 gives 16.43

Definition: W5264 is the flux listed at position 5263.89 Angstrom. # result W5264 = 14.44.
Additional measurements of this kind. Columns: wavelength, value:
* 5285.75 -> 17.08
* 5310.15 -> 18.44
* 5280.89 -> 16.85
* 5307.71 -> 18.06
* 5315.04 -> 18.08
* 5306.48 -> 17.77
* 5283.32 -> 16.69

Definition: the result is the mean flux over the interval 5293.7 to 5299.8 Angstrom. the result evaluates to 16.2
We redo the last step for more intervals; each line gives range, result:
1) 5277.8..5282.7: 17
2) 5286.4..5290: 17.6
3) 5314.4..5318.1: 17.9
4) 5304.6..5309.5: 17.9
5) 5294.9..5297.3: 16.2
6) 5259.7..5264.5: 15.4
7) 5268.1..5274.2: 14.5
